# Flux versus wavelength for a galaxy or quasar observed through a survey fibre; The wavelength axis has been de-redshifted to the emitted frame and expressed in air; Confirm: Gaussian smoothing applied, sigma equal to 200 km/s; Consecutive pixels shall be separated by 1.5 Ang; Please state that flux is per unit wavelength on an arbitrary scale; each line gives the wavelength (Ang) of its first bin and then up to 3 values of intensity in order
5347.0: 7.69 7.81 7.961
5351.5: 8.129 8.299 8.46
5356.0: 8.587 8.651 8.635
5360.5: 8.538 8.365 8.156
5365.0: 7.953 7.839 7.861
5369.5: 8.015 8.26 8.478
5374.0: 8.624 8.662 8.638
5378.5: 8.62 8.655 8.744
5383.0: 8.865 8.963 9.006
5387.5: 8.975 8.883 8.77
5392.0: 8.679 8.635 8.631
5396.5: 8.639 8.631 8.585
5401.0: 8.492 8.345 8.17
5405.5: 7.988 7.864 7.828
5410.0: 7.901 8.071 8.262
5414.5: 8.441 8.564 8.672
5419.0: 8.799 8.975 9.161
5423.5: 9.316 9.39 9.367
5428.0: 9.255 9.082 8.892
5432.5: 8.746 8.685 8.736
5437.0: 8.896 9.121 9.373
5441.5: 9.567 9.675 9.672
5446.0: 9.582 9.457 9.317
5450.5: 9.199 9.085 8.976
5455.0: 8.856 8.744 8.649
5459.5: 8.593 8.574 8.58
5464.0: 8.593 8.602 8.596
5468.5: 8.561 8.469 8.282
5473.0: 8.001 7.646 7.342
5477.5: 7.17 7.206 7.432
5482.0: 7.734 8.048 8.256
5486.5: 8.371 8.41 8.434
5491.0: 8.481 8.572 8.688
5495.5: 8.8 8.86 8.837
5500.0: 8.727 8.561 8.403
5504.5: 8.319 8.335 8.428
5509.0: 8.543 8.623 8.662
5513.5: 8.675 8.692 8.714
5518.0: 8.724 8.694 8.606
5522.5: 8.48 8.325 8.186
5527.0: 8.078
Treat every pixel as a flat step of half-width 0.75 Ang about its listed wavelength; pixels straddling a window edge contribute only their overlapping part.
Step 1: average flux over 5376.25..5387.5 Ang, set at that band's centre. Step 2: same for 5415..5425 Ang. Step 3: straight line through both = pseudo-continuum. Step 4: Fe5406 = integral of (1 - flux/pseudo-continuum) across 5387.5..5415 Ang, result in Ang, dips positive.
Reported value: 1.5 Ang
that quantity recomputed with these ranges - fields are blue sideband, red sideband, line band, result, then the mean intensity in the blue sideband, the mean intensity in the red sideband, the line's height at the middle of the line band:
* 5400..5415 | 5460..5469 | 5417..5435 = -1.6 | 8.14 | 8.59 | 8.28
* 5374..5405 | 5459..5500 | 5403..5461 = -2.6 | 8.67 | 8.27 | 8.48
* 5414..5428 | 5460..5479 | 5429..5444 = -0.6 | 8.99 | 8.17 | 8.73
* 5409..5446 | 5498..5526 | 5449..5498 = 2.0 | 8.95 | 8.56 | 8.73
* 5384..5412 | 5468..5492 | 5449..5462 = -1.2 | 8.48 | 7.99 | 8.14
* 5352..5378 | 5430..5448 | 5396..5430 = 1.2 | 8.35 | 9.19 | 8.9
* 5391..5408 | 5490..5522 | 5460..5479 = 0.8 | 8.42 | 8.61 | 8.55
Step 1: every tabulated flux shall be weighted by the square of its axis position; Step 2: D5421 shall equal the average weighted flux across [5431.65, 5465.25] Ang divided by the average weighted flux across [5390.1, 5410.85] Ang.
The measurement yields 1.1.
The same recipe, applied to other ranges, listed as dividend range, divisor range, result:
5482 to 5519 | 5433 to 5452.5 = 0.94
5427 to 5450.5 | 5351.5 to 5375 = 1.14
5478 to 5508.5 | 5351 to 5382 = 1.04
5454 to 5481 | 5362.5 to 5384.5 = 1.01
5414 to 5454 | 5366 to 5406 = 1.09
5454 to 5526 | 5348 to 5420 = 1.04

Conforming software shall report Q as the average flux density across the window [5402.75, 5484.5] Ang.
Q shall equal 8.62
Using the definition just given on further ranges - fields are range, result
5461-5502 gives 8.27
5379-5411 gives 8.53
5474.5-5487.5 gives 7.71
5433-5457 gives 9.18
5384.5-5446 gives 8.78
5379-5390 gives 8.86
